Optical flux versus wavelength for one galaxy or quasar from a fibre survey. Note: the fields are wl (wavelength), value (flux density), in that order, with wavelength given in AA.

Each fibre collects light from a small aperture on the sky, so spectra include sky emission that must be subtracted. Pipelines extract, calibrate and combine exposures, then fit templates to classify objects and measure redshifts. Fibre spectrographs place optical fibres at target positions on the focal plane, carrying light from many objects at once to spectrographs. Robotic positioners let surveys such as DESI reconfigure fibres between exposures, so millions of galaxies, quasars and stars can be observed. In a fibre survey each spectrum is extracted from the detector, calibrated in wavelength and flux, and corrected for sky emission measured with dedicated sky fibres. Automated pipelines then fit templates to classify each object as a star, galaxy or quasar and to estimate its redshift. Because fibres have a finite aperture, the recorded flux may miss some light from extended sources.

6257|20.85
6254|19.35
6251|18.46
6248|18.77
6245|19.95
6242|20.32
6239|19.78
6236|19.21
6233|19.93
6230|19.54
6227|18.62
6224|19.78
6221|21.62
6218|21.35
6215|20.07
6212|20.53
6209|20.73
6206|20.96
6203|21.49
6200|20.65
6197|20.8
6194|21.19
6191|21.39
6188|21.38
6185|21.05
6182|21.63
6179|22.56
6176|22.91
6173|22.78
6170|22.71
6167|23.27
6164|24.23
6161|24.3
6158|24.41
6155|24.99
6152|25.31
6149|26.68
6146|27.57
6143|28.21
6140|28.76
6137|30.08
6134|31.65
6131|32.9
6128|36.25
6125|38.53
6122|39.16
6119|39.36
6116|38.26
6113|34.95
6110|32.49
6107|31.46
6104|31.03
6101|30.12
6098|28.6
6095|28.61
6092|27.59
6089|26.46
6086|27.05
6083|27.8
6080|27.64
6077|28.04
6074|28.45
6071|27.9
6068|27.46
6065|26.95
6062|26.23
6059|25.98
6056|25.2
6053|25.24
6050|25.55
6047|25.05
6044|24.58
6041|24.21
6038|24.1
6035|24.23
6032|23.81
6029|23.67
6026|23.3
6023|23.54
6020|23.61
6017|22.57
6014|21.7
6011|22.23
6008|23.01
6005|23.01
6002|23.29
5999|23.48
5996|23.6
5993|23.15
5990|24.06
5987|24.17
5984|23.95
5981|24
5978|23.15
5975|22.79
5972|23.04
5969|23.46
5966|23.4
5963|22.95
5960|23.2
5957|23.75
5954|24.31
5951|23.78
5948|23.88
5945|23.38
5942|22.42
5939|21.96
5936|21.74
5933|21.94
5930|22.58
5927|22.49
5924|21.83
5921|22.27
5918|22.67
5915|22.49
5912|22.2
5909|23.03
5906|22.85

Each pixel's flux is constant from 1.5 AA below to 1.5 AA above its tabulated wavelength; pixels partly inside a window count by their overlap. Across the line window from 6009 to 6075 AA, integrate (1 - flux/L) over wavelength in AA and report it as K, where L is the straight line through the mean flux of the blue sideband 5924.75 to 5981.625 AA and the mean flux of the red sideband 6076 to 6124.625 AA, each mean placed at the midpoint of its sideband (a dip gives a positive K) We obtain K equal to 7.84 AA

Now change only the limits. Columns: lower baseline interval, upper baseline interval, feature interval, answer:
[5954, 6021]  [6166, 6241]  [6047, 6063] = -2.1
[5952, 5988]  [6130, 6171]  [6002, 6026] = 1.4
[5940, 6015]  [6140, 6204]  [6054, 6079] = -3.9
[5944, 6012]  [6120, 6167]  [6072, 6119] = -4.1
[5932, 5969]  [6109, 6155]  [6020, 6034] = 1.8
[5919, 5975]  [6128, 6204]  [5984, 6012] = -0.1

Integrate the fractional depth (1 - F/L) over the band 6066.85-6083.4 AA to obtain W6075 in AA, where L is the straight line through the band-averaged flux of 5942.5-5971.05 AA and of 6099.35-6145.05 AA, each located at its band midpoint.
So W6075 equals 1.5 AA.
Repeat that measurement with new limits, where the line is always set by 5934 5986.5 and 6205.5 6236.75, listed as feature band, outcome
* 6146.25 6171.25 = -4.4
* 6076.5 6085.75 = -2.5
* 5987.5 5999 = -0.4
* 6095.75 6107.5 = -4.6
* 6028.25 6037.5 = -0.6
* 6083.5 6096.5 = -3.4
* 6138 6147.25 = -3.1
